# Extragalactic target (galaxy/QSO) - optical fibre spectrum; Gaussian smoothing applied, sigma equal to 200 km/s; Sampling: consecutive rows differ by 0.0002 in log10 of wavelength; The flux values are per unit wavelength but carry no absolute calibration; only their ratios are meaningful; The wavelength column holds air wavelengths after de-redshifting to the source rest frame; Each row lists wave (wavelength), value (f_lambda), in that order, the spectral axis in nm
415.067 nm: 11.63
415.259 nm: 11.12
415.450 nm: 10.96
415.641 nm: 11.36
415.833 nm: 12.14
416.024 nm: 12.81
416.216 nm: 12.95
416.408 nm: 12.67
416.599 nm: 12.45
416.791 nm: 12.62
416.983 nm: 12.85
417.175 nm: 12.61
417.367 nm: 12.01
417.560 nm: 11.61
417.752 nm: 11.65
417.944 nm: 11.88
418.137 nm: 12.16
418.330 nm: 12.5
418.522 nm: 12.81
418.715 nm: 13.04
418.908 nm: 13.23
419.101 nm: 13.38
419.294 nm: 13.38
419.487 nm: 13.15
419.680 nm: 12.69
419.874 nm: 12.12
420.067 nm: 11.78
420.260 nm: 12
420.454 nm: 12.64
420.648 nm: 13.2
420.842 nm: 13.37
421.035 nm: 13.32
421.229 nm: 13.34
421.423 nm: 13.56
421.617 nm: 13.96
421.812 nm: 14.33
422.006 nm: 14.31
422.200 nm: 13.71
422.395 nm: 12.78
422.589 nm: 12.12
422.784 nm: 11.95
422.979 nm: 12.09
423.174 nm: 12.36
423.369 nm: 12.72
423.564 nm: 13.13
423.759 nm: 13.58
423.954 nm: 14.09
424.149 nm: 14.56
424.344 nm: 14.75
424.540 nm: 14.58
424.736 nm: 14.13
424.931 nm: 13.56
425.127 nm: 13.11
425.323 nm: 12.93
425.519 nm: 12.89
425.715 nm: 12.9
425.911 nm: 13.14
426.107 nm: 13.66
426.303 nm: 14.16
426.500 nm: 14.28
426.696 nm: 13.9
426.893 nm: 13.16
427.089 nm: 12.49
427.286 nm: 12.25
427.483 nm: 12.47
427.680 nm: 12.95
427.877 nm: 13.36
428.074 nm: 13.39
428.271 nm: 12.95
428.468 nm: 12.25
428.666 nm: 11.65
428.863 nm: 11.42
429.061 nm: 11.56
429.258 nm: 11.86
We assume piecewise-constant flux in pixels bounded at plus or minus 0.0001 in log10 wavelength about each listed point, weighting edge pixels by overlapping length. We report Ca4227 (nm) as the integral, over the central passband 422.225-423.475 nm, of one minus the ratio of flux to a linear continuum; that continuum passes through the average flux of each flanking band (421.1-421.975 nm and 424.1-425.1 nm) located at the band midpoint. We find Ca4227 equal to 0.140 nm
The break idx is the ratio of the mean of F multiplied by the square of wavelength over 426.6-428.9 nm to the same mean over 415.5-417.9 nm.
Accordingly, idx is 1.09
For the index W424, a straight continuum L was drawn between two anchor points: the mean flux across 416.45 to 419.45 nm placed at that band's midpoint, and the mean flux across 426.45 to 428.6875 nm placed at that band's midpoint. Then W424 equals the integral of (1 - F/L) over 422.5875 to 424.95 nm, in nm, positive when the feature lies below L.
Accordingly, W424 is -0.11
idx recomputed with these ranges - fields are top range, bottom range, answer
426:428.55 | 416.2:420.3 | 1.10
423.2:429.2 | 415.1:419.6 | 1.11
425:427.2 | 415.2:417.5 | 1.14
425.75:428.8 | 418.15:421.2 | 1.05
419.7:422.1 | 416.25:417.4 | 1.06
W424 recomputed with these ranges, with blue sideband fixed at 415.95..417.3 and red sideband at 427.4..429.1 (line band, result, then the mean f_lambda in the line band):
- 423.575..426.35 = -0.26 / 13.7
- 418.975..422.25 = -0.15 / 13.2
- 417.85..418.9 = 0.01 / 12.5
